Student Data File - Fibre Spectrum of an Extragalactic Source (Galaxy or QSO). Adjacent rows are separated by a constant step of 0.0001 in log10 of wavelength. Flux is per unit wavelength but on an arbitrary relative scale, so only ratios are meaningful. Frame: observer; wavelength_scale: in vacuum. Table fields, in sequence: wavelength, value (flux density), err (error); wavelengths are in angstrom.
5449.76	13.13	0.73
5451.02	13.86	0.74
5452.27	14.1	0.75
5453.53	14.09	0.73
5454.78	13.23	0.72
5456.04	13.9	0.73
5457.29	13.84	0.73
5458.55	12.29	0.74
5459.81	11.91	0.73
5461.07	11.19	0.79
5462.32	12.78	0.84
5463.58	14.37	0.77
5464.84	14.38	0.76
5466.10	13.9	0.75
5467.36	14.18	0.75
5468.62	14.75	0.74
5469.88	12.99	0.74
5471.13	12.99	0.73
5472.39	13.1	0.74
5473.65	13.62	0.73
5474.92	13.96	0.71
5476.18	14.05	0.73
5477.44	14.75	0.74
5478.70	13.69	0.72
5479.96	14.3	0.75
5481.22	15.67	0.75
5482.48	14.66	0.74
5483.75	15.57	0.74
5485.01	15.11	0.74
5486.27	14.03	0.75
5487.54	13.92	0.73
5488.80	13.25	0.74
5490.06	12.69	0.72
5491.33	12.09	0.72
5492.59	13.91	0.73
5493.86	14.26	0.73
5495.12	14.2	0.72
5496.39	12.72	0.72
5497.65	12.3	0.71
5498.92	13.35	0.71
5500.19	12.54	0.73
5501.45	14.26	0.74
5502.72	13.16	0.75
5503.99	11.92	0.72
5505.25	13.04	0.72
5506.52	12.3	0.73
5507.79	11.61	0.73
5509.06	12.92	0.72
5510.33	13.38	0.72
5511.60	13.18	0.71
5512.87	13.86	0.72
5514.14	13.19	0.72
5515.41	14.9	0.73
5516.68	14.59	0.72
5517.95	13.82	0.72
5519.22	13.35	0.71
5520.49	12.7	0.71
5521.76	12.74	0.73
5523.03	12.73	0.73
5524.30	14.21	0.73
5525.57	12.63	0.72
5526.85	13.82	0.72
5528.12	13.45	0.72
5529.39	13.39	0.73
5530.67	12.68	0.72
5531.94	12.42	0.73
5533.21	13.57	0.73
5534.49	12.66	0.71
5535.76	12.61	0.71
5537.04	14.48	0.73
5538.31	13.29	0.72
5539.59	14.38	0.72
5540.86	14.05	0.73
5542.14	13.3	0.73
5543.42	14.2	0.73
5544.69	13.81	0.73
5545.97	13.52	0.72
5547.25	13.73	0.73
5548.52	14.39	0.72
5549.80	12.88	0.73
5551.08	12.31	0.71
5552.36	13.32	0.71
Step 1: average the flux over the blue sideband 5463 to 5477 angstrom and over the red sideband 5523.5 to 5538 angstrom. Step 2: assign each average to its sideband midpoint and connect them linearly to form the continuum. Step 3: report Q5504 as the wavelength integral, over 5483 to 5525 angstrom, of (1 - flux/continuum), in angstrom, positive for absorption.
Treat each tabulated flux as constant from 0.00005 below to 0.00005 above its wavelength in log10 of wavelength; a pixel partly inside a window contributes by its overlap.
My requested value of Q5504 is 0.4 angstrom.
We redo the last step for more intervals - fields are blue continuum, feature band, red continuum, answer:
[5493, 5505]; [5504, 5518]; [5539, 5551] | 0.1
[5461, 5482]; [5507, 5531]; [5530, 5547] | 0.5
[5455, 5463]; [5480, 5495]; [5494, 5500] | -1.2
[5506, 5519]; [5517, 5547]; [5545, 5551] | 0.1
